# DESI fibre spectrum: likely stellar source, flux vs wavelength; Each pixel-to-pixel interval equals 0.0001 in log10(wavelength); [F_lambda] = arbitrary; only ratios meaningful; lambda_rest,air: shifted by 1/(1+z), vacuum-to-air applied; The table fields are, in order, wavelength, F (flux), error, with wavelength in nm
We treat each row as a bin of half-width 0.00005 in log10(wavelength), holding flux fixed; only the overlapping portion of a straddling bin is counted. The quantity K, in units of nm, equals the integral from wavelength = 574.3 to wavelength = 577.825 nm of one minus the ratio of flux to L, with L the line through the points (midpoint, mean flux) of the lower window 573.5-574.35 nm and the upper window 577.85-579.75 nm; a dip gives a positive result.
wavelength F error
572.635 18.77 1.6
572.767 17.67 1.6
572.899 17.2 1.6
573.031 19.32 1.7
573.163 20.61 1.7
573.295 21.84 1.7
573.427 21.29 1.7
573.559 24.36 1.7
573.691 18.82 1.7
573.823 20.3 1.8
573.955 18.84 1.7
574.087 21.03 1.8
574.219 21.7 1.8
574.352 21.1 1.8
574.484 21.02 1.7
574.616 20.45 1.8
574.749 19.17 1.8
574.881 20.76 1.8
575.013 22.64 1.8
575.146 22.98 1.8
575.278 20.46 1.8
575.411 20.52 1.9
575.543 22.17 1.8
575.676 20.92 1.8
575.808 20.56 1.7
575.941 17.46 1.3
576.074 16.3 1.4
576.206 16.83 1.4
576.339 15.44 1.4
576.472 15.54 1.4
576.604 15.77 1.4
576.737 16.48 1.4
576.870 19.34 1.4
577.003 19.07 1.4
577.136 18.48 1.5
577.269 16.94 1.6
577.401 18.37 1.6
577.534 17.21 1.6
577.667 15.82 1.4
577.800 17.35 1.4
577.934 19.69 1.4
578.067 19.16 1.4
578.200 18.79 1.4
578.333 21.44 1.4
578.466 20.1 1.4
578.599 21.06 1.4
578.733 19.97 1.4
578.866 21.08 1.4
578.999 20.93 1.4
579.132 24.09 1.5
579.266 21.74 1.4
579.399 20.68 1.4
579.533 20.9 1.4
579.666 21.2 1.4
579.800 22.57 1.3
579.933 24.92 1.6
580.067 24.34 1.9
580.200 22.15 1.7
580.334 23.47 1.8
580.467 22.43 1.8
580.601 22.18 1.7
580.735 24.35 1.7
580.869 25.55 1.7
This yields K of 0.33 nm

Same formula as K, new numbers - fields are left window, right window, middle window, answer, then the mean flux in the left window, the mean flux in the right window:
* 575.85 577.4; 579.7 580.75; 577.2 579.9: 0.05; 17.2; 23.2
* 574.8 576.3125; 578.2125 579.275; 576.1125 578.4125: 0.32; 20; 21.2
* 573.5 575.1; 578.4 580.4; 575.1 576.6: 0.17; 20.9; 21.9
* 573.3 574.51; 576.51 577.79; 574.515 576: -0.09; 21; 17.5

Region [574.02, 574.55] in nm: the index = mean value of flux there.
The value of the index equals 21.2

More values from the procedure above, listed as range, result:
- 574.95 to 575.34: 22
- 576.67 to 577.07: 18.3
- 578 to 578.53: 19.9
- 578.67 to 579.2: 21.5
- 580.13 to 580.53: 22.7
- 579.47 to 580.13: 22.8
